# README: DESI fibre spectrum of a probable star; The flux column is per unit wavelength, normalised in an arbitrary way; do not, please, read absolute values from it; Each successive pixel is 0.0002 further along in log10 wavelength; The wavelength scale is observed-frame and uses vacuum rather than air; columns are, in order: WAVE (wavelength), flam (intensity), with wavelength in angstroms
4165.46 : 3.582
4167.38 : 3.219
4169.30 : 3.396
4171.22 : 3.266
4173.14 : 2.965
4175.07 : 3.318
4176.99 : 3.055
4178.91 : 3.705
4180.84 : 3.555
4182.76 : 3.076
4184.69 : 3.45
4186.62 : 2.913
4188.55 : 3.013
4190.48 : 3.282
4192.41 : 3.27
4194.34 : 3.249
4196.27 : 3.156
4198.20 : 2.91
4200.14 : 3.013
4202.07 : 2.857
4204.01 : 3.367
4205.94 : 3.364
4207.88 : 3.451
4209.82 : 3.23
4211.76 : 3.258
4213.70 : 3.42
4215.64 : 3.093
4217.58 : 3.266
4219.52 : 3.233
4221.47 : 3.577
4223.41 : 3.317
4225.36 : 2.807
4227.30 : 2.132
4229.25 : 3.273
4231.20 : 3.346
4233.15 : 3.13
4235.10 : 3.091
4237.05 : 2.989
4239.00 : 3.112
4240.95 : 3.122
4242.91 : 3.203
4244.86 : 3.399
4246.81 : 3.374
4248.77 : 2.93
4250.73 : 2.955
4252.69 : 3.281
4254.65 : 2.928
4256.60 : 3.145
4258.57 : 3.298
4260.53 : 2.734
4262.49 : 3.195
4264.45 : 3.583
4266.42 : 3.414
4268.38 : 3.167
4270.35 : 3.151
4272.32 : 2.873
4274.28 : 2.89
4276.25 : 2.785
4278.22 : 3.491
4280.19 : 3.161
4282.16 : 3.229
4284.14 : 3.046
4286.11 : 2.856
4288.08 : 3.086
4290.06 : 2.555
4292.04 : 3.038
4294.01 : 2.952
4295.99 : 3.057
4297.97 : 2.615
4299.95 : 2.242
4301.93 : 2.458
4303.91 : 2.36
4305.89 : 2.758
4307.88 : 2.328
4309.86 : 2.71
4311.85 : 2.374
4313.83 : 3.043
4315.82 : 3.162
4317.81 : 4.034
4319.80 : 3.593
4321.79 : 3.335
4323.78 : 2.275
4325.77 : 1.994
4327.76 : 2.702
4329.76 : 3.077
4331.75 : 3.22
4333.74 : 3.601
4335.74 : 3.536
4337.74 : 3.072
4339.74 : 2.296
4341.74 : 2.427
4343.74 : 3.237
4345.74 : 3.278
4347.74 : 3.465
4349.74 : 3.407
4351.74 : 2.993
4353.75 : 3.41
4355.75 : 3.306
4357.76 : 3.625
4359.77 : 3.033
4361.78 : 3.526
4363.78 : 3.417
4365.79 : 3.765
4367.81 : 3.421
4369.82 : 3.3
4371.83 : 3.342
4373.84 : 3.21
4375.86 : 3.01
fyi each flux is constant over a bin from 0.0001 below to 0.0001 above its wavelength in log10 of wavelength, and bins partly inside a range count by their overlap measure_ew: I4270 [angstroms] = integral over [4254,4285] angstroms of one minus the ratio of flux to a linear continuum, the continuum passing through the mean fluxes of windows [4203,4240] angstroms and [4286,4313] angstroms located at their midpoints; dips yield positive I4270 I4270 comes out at -2.9 angstroms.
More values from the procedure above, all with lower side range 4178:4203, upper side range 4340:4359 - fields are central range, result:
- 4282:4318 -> 4.44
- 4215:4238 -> 0.62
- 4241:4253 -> 0.04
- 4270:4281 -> 0.49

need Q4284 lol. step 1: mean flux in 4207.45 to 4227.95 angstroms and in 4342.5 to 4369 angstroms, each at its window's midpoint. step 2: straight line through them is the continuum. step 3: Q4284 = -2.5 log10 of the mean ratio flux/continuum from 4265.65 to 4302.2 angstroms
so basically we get 0.11 mag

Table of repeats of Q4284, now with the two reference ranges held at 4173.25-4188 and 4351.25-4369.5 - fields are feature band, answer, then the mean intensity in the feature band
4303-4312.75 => 0.32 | 2.51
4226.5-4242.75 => 0.09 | 3.04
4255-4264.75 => 0.06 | 3.15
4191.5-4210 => 0.03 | 3.19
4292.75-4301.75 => 0.23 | 2.7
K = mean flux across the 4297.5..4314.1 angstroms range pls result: 2.52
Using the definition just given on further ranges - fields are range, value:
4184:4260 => 3.16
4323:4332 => 2.62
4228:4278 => 3.13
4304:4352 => 2.99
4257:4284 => 3.15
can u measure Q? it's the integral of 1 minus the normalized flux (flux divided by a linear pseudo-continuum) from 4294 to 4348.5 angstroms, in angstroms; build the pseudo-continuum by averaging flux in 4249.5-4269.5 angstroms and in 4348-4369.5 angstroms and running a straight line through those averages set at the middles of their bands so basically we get 6.8 angstroms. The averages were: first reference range 3.17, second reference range 3.39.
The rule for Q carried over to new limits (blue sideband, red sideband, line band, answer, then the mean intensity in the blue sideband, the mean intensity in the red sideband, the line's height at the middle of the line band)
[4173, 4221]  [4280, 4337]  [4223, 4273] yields -0.55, 3.23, 2.91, 3.08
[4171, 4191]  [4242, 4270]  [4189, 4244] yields 0.86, 3.23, 3.19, 3.21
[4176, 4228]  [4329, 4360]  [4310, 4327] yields 1.24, 3.19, 3.19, 3.19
